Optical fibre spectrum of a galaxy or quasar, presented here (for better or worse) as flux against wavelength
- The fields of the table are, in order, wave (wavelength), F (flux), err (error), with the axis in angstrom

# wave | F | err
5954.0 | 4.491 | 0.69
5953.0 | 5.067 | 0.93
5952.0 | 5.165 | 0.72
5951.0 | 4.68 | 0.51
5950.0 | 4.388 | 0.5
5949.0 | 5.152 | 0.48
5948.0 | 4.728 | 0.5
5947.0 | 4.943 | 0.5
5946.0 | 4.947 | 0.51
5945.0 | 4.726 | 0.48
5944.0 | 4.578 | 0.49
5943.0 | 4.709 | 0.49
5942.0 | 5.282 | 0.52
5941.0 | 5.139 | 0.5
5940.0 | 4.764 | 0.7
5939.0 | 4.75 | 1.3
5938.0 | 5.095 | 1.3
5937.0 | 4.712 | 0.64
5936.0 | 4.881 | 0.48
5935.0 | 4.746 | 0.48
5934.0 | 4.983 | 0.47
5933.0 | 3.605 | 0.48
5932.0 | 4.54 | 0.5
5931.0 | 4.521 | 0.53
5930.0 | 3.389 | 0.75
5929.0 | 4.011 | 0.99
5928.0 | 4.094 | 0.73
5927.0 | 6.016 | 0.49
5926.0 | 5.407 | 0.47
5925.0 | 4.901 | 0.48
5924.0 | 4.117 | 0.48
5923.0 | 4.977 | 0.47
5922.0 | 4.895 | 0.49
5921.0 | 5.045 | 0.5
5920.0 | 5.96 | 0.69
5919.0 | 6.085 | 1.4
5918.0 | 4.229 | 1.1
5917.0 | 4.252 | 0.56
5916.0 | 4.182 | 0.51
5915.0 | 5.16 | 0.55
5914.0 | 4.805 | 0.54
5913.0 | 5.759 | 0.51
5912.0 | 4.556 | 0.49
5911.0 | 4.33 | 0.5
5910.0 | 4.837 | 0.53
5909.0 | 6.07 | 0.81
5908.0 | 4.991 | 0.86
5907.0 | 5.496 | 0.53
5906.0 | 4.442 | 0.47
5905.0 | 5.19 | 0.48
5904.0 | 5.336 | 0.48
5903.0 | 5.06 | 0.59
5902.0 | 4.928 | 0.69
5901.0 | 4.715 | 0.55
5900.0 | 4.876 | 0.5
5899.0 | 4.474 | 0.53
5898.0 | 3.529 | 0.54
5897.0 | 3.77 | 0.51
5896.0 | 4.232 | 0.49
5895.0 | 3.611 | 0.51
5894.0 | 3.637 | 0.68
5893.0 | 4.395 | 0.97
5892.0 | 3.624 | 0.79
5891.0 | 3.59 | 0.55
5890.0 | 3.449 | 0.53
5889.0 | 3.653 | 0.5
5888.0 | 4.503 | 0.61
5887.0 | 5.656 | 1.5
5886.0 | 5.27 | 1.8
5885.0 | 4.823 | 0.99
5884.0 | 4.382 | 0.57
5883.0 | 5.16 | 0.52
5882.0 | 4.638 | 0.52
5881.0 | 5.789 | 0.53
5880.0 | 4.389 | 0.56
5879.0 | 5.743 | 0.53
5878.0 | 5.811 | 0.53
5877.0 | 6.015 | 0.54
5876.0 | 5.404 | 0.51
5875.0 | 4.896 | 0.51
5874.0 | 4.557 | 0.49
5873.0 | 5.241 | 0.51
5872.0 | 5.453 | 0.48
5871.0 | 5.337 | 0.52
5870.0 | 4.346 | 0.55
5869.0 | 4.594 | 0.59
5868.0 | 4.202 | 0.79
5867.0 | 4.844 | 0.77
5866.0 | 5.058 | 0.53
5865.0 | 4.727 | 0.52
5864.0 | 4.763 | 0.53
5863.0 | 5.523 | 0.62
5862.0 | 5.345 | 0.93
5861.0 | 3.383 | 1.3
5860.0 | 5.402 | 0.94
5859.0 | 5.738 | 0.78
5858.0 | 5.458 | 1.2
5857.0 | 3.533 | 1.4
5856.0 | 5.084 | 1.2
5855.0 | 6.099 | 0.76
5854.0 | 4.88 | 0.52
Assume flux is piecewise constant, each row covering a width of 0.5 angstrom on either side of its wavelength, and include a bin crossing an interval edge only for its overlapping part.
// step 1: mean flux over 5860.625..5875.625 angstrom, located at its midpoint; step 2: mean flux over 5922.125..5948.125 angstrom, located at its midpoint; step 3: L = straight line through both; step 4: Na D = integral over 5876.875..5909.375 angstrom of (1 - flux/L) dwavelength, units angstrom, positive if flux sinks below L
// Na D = 0.7 angstrom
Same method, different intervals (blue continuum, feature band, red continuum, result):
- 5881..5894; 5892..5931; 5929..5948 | -1.37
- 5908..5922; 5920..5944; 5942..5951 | 0.75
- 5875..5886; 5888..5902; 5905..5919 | 2.89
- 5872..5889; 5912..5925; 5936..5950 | 0.06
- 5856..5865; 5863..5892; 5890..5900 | -2.99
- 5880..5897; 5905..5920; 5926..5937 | -1.74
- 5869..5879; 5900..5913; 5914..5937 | -0.29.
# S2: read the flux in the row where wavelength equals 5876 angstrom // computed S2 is 5.404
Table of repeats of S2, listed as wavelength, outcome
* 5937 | 4.712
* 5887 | 5.656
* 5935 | 4.746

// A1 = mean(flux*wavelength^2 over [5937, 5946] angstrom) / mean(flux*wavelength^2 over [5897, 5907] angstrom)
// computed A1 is 1.0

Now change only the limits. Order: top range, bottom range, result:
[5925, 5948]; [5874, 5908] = 1.02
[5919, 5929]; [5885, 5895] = 1.22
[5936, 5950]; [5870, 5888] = 0.96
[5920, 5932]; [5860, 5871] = 1.02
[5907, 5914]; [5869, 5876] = 1.04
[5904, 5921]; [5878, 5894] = 1.10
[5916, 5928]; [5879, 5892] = 1.10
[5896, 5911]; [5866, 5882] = 0.95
